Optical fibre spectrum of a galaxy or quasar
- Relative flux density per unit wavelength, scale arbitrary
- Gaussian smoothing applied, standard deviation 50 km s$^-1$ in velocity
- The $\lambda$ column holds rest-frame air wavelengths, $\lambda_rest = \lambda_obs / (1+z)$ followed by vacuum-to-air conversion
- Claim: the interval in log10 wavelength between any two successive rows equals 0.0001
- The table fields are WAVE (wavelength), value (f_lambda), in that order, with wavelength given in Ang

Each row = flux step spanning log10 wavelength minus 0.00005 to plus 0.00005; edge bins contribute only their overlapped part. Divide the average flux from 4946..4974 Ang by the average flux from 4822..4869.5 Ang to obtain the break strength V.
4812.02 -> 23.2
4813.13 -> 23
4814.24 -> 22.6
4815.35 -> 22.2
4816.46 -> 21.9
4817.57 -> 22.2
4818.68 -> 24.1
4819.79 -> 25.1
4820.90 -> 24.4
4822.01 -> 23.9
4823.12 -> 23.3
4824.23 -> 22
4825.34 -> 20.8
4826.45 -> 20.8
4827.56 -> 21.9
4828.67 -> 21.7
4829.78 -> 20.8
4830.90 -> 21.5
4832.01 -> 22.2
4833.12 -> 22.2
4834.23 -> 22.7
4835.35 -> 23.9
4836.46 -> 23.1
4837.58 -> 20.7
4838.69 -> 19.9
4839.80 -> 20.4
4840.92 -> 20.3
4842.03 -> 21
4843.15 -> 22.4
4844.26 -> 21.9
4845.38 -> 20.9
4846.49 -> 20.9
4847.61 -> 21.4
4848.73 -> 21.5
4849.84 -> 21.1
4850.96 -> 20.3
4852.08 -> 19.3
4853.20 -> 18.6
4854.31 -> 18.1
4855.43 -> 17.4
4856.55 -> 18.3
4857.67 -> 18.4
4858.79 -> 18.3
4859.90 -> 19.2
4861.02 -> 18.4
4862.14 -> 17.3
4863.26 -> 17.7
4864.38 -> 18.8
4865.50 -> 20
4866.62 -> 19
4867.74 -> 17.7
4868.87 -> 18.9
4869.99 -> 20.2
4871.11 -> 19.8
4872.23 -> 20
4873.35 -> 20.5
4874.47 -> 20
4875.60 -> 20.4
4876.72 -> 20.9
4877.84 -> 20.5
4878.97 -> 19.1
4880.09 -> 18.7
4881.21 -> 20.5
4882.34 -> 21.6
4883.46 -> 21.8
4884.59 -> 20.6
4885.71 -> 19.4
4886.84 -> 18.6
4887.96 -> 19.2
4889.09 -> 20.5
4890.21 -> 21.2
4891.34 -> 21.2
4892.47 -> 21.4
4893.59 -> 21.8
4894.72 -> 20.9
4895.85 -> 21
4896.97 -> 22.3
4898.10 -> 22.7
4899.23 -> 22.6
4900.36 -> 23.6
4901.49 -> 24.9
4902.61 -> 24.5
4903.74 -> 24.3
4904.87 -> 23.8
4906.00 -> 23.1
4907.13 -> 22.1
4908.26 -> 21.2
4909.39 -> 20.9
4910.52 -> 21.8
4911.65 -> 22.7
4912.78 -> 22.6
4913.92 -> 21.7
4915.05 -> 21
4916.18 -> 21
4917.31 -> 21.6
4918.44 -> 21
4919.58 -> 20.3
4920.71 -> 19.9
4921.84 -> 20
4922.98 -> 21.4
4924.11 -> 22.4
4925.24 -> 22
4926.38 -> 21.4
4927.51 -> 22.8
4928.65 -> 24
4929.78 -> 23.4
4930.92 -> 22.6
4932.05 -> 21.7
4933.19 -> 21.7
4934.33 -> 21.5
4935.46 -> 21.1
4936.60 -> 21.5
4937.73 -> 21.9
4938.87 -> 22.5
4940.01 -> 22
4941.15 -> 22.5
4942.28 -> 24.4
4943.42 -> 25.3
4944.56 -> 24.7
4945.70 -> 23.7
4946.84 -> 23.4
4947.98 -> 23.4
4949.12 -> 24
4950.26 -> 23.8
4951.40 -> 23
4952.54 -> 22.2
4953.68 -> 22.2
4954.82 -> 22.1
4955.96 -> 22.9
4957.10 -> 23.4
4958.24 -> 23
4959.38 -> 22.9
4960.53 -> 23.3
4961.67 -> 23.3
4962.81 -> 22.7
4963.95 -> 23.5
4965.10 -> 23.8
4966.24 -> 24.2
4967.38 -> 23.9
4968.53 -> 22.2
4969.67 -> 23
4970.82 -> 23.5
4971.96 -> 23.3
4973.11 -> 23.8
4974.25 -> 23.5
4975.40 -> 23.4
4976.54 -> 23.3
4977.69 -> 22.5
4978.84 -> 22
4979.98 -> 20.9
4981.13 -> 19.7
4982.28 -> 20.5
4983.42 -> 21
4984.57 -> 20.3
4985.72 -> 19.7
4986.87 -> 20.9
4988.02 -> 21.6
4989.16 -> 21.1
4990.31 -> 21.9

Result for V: 1.1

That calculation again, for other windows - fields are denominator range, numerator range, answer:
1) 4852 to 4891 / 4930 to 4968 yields 1.18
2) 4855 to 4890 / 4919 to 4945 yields 1.14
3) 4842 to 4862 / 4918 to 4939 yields 1.10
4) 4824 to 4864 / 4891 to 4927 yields 1.07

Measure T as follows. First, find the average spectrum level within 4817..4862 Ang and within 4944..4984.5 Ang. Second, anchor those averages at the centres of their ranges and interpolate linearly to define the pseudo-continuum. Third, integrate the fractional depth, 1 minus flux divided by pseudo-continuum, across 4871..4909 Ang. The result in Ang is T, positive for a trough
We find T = 0.9 Ang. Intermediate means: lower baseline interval 21.1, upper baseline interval 22.9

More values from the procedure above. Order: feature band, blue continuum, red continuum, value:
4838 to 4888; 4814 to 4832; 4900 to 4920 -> 5.9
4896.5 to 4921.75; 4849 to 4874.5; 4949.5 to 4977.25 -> -1.5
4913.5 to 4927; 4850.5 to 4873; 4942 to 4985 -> 0.0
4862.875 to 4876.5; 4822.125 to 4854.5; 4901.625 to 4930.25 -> 1.3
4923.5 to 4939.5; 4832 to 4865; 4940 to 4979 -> 0.2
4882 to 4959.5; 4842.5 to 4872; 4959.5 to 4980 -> -2.2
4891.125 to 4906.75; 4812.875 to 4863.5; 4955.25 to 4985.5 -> -0.7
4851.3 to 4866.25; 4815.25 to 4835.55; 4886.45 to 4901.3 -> 2.4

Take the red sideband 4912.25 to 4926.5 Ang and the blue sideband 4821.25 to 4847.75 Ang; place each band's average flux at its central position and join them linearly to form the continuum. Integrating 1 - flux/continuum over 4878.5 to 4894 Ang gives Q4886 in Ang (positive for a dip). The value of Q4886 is 0.7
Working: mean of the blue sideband 21.7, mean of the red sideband 21.2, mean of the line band 20.4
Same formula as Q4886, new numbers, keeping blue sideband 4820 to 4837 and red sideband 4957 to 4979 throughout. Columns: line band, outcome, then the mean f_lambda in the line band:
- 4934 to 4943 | 0.32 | 22.3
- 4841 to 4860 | 2.17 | 20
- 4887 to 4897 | 0.83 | 20.9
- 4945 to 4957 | 0.02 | 23.1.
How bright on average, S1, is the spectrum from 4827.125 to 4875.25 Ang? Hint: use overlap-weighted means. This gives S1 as 20.2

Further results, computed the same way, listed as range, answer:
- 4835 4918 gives 20.7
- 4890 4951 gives 22.3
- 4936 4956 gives 23.1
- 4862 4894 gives 19.9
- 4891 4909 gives 22.6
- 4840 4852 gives 21.1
